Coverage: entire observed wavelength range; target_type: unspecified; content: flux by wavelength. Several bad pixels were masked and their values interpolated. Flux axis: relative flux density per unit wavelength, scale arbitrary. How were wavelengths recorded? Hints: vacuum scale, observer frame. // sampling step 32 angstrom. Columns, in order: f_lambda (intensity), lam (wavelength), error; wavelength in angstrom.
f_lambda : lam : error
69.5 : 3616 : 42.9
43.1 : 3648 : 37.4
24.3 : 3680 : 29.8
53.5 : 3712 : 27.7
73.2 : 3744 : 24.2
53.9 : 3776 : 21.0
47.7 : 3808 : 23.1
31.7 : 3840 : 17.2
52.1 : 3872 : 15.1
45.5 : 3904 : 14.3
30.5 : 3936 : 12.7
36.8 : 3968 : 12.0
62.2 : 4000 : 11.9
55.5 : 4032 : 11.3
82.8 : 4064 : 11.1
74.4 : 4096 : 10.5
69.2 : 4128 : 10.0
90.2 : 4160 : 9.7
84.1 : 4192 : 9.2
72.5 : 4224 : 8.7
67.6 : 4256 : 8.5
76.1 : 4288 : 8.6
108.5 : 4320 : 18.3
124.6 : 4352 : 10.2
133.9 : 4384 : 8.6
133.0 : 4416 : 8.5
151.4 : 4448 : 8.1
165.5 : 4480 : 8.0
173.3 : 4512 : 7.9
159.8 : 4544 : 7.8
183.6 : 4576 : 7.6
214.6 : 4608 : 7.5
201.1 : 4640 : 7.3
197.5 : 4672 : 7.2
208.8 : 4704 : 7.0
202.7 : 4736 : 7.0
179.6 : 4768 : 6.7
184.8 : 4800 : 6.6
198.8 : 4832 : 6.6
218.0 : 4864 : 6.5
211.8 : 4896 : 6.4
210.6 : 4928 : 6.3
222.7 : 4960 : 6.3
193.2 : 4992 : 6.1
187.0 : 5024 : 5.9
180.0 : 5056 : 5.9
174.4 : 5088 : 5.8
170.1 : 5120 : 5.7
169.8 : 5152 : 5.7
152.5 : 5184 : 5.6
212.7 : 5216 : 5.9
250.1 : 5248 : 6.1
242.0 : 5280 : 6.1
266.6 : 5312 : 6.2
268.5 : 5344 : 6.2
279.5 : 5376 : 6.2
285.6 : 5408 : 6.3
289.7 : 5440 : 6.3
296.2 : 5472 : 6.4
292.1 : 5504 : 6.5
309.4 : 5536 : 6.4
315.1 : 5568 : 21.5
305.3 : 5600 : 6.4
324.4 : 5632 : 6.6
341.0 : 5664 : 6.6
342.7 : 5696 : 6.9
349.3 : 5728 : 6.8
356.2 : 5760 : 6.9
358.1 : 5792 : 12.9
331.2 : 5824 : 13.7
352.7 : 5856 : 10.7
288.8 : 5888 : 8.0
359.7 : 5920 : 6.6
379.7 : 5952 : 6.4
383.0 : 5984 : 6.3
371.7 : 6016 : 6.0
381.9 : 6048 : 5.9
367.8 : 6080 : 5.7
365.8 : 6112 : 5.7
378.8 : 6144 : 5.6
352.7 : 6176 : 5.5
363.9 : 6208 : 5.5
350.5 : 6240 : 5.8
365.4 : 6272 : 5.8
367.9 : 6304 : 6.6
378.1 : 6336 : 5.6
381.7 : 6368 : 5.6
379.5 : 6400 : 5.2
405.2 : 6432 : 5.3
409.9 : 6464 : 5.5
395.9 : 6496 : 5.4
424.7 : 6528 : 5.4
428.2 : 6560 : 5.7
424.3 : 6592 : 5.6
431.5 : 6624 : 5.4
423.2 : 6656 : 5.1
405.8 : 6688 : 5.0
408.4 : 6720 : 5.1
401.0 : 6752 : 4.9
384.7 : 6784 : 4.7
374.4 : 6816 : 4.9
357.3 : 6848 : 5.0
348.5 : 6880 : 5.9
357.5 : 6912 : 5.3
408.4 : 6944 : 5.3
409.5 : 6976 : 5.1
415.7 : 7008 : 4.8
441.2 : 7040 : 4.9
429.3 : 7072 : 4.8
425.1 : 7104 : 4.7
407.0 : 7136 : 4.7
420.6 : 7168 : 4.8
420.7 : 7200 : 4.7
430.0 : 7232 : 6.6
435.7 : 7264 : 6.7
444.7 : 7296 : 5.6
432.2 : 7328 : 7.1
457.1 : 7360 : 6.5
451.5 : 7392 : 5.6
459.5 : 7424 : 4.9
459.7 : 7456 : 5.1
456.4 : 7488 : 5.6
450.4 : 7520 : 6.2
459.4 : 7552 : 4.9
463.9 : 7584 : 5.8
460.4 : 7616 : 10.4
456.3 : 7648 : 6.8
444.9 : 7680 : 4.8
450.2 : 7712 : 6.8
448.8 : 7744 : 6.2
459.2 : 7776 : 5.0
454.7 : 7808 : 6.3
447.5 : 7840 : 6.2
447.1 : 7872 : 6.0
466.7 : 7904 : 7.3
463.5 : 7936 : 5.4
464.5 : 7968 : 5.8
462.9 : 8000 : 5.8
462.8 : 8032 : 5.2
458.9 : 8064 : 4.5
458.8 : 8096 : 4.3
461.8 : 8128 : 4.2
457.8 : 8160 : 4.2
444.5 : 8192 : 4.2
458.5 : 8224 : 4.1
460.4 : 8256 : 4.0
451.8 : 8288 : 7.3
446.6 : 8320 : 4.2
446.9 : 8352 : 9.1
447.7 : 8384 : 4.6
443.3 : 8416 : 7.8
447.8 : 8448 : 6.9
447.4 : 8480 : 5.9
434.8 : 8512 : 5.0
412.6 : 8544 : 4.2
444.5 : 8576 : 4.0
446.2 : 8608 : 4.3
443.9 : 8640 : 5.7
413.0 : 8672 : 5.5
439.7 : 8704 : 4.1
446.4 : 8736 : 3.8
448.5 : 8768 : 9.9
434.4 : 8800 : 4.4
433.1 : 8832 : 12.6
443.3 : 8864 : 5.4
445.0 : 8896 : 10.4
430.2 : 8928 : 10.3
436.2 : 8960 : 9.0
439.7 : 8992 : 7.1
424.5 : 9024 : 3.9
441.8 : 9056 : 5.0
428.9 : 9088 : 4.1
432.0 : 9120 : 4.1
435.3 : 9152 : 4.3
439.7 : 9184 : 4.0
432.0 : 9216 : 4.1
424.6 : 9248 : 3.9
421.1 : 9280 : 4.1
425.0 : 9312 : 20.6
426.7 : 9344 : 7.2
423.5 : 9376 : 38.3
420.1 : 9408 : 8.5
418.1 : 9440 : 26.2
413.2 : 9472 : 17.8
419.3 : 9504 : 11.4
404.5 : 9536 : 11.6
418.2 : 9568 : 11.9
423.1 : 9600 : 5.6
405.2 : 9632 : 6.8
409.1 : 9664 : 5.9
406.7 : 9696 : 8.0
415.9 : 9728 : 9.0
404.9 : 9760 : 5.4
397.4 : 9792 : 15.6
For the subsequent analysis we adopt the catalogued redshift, 0.00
